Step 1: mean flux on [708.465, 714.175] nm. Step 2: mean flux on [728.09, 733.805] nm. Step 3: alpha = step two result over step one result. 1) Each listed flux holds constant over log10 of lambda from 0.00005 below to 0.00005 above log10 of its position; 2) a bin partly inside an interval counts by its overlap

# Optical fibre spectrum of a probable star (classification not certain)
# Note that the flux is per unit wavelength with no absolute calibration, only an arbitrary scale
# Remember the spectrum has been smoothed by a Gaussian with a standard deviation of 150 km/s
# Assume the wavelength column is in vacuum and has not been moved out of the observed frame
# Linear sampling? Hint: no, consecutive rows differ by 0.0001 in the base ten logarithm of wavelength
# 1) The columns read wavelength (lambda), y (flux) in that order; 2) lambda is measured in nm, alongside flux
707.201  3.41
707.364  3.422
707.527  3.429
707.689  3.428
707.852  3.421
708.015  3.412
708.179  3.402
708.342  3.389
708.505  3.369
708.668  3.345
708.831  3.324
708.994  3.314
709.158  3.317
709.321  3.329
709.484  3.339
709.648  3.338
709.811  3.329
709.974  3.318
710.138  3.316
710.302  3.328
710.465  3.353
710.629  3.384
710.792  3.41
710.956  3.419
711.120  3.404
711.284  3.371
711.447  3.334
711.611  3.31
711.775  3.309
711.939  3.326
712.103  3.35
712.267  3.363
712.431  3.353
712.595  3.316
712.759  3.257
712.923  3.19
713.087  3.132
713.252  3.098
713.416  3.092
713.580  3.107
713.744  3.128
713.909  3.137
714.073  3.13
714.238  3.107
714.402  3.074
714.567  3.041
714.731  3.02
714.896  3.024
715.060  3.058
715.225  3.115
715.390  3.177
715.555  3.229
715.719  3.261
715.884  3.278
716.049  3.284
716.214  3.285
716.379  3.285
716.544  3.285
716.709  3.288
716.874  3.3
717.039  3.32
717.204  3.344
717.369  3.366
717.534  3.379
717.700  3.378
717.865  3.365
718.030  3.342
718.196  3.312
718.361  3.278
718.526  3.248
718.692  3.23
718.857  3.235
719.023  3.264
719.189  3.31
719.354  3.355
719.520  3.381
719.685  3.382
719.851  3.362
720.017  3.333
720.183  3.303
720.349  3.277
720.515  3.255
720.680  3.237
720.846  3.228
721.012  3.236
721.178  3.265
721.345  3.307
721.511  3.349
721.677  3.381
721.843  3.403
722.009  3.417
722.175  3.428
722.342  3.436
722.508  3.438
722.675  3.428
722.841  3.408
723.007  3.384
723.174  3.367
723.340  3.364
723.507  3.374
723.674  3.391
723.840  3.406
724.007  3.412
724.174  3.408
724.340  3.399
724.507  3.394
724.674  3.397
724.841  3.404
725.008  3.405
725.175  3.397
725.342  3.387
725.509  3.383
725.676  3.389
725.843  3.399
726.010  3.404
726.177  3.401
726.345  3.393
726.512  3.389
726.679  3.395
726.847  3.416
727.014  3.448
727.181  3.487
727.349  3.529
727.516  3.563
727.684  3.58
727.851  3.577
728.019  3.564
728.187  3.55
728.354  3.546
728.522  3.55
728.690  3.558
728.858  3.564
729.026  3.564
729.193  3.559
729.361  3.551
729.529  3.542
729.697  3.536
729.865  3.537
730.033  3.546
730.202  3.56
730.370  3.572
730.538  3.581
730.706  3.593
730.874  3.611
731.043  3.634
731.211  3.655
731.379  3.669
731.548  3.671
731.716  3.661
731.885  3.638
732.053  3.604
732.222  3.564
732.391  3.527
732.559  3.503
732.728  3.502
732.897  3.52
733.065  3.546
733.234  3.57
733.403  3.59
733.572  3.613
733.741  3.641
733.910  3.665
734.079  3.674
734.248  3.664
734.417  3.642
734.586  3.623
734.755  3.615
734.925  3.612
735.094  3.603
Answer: 1.1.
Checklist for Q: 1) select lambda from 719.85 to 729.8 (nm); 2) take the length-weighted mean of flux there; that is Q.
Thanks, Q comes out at 3.42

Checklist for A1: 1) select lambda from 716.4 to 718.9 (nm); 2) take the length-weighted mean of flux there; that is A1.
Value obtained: 3.31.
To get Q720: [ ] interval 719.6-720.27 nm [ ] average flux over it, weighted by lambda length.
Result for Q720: 3.34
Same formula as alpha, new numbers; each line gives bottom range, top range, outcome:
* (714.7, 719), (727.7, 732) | 1.10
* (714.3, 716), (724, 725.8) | 1.09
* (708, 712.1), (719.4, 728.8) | 1.02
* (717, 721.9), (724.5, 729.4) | 1.05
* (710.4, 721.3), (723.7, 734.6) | 1.08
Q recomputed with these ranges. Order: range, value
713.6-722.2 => 3.26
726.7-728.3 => 3.52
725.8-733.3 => 3.54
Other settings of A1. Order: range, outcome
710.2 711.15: 3.38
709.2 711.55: 3.35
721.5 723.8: 3.4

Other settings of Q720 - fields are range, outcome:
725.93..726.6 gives 3.4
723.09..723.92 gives 3.38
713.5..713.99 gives 3.12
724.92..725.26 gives 3.4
